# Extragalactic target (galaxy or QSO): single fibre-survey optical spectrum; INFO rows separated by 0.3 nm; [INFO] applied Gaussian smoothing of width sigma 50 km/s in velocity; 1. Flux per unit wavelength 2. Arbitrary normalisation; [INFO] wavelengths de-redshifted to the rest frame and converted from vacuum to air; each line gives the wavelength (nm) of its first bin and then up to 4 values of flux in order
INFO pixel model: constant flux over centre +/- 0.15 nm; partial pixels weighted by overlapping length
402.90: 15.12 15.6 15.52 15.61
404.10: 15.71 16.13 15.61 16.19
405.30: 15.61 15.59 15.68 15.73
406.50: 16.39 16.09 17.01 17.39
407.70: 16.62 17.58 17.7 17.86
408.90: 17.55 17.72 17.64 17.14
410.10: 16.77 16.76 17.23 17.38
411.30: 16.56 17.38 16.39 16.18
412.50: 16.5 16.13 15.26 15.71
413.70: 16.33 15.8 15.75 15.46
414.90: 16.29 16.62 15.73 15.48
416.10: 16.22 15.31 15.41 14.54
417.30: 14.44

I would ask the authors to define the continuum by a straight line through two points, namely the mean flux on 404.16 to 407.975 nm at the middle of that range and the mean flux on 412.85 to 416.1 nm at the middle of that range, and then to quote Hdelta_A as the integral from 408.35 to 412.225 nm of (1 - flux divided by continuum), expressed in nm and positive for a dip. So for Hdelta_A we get -0.272 nm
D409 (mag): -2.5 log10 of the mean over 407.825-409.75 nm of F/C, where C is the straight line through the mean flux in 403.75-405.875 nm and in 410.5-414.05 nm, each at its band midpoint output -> -0.10 mag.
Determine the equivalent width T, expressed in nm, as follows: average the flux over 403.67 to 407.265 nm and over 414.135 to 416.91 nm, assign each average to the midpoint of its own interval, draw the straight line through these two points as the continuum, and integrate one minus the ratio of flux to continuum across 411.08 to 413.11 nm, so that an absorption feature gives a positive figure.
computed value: -0.08 nm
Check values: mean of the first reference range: 16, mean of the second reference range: 15.8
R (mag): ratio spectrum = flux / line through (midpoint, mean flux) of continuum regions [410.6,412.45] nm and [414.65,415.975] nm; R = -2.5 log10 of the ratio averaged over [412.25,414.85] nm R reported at 0.03 mag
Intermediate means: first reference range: 16.8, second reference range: 16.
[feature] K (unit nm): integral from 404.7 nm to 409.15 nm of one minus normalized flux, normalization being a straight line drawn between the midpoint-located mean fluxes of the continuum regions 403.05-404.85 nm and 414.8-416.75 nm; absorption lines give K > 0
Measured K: -0.251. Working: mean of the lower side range 15.7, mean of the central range 16.6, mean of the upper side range 15.9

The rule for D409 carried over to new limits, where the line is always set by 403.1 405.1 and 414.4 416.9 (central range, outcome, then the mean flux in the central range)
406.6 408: -0.07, 16.8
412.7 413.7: 0.00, 15.8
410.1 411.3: -0.08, 17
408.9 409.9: -0.11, 17.5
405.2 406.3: 0.01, 15.7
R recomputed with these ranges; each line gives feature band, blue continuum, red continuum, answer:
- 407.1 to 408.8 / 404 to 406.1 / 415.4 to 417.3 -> -0.11 mag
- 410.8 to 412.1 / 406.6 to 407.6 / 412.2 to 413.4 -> -0.05 mag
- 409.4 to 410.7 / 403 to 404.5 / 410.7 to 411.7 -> -0.01 mag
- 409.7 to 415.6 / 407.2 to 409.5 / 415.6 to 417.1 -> 0.00 mag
